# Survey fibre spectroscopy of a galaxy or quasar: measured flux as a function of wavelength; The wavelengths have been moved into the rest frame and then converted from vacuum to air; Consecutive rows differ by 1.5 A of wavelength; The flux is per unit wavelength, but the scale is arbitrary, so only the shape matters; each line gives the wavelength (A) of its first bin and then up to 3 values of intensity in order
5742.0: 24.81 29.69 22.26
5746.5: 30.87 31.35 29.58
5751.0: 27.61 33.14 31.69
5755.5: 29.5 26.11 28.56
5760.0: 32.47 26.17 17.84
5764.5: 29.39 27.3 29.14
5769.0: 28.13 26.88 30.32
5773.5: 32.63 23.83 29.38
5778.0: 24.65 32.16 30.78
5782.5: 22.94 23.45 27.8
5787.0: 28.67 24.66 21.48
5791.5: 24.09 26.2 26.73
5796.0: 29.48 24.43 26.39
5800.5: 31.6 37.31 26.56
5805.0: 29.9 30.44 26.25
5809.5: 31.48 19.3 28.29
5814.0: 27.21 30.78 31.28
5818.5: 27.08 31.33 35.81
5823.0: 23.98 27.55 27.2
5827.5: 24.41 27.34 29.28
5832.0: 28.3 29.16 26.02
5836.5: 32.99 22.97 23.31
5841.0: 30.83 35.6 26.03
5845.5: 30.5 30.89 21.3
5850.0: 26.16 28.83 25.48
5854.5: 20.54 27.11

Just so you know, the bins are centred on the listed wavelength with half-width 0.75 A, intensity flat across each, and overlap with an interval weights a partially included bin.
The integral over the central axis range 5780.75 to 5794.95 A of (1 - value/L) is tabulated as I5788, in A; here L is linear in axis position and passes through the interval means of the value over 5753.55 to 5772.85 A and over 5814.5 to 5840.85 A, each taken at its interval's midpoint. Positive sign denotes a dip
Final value 1.3 A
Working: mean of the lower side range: 27.9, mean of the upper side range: 28.2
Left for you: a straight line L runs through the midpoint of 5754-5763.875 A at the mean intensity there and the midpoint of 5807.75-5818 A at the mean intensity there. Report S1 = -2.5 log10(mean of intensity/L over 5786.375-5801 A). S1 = 0.05 mag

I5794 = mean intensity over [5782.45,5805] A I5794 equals 27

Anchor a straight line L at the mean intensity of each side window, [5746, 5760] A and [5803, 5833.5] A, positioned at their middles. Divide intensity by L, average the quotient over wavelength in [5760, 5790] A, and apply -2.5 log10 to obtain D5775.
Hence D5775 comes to 0.085 mag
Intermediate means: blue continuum 29.9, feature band 27.2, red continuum 28.2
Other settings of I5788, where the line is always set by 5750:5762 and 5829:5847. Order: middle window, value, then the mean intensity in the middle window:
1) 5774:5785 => 0.9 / 26.9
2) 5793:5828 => 0.6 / 28.4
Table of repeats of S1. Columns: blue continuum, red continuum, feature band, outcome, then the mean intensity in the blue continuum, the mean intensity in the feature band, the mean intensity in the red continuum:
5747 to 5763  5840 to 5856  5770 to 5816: 0.03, 29.1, 27.6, 27.5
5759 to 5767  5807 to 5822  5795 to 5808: -0.04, 26.8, 29.3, 28.8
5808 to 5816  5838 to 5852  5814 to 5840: -0.03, 27.2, 28.2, 27.9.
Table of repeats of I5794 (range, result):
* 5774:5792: 26.3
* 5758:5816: 27.5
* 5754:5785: 27.7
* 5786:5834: 27.9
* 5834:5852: 28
